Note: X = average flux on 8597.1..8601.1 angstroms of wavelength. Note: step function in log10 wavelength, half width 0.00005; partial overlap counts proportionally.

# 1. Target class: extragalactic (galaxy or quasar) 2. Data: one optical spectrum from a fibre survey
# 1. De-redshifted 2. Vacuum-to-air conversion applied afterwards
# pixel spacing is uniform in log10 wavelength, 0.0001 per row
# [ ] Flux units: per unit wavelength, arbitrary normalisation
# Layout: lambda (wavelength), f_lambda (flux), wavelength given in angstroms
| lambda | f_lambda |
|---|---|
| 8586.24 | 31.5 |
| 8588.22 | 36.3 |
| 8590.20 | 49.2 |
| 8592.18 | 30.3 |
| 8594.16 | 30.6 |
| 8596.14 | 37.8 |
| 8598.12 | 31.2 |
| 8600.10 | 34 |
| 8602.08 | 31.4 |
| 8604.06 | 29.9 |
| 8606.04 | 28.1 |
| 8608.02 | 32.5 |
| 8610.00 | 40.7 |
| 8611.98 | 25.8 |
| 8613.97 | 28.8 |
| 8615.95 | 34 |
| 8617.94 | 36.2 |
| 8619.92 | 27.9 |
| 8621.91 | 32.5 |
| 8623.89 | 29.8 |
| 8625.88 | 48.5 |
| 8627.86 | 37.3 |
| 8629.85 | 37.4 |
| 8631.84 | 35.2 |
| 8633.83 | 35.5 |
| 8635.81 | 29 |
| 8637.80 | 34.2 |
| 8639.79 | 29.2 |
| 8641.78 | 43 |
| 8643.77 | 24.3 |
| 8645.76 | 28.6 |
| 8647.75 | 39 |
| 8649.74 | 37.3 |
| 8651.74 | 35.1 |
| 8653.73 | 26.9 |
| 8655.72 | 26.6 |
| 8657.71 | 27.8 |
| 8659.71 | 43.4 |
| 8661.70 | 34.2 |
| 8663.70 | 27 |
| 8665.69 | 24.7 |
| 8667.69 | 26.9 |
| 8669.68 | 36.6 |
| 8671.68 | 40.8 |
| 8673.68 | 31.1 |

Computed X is 32.6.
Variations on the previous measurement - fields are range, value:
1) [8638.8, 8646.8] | 31.3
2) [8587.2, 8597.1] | 36.8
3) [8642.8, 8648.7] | 30.6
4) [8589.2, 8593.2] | 39.6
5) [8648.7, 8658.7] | 30.8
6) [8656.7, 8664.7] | 33.1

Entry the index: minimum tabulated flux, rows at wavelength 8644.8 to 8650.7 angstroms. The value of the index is 28.6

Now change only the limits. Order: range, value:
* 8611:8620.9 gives 25.8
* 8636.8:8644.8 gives 24.3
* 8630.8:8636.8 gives 29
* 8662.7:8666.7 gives 24.7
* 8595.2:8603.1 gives 31.2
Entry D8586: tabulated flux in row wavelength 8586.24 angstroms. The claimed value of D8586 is 31.5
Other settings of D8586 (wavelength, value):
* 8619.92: 27.9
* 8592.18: 30.3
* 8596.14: 37.8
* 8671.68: 40.8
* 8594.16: 30.6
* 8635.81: 29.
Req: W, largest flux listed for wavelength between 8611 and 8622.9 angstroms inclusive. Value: 36.2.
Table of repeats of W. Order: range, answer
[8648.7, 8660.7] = 43.4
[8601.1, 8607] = 31.4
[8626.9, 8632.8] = 37.4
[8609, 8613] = 40.7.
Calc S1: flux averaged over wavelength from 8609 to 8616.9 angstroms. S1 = 32.3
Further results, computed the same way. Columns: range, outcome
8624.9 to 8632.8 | 39.6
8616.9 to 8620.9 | 32.1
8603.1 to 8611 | 32.8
